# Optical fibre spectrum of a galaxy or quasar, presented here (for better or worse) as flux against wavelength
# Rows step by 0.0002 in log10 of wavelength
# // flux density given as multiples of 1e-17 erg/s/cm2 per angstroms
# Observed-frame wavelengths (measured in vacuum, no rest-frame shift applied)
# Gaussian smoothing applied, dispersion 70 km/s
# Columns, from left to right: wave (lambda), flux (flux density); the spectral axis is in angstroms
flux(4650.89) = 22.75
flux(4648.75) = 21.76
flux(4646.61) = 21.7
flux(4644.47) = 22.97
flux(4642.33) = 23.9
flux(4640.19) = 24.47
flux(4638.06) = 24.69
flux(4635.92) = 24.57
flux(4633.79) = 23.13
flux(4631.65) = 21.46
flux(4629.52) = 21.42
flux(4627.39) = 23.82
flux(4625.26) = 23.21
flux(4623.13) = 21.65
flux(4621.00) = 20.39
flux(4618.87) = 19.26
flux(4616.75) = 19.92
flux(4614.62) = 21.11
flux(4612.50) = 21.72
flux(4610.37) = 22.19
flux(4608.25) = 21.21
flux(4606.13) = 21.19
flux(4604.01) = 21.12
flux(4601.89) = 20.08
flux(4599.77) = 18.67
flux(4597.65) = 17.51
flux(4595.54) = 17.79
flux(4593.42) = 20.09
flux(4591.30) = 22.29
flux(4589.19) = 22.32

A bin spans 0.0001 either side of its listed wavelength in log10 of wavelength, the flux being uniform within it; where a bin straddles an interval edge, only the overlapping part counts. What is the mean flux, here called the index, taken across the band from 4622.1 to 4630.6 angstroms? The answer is 22.5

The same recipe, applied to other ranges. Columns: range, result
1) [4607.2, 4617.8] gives 21.2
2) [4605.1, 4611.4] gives 21.5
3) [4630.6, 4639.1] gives 23.4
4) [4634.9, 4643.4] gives 24.4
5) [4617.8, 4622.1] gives 19.9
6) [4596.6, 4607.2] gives 19.7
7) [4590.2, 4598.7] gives 19.4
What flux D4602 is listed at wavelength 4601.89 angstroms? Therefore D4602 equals 20.08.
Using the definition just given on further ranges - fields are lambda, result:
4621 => 20.39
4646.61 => 21.7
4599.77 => 18.67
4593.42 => 20.09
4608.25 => 21.21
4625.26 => 23.21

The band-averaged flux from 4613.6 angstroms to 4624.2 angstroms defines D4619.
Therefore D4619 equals 20.5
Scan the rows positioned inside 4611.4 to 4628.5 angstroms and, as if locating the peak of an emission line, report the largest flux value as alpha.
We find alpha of 23.82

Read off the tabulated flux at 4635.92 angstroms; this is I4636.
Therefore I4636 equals 24.57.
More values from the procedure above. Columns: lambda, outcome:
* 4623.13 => 21.65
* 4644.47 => 22.97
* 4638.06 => 24.69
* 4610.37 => 22.19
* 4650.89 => 22.75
